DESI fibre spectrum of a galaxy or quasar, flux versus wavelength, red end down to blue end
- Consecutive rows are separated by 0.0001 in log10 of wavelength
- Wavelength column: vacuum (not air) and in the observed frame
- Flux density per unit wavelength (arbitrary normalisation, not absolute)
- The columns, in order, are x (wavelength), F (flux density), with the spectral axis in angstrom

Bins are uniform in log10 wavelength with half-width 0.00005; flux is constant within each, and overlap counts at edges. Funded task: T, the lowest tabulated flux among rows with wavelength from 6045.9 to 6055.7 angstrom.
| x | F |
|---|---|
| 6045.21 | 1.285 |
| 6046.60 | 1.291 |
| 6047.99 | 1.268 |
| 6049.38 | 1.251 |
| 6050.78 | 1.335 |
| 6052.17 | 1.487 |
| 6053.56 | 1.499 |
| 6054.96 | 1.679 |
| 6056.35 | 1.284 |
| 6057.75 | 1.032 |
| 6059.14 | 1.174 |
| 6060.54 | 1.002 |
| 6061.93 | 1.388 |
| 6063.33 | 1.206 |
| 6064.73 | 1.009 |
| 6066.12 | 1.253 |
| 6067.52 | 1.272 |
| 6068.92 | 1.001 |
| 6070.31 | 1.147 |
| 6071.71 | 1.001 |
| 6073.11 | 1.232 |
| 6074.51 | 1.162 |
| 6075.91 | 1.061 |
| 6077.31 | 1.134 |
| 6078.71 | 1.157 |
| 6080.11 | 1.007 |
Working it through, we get 1.251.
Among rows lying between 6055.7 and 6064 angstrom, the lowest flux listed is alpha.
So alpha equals 1.002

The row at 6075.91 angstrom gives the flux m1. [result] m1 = 1.061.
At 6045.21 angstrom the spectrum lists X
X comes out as 1.285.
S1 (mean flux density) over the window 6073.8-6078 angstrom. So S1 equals 1.12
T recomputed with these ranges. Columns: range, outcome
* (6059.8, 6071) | 1.001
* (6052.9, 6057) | 1.284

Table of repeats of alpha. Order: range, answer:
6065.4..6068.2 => 1.253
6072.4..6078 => 1.061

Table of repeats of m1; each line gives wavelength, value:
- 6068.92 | 1.001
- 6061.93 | 1.388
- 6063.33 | 1.206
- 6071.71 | 1.001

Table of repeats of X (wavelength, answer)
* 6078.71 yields 1.157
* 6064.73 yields 1.009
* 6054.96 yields 1.679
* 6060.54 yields 1.002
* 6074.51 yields 1.162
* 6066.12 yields 1.253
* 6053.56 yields 1.499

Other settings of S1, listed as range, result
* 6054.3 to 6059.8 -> 1.29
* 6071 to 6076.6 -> 1.11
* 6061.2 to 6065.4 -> 1.2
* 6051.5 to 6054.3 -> 1.49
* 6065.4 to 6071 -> 1.17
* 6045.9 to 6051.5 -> 1.29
